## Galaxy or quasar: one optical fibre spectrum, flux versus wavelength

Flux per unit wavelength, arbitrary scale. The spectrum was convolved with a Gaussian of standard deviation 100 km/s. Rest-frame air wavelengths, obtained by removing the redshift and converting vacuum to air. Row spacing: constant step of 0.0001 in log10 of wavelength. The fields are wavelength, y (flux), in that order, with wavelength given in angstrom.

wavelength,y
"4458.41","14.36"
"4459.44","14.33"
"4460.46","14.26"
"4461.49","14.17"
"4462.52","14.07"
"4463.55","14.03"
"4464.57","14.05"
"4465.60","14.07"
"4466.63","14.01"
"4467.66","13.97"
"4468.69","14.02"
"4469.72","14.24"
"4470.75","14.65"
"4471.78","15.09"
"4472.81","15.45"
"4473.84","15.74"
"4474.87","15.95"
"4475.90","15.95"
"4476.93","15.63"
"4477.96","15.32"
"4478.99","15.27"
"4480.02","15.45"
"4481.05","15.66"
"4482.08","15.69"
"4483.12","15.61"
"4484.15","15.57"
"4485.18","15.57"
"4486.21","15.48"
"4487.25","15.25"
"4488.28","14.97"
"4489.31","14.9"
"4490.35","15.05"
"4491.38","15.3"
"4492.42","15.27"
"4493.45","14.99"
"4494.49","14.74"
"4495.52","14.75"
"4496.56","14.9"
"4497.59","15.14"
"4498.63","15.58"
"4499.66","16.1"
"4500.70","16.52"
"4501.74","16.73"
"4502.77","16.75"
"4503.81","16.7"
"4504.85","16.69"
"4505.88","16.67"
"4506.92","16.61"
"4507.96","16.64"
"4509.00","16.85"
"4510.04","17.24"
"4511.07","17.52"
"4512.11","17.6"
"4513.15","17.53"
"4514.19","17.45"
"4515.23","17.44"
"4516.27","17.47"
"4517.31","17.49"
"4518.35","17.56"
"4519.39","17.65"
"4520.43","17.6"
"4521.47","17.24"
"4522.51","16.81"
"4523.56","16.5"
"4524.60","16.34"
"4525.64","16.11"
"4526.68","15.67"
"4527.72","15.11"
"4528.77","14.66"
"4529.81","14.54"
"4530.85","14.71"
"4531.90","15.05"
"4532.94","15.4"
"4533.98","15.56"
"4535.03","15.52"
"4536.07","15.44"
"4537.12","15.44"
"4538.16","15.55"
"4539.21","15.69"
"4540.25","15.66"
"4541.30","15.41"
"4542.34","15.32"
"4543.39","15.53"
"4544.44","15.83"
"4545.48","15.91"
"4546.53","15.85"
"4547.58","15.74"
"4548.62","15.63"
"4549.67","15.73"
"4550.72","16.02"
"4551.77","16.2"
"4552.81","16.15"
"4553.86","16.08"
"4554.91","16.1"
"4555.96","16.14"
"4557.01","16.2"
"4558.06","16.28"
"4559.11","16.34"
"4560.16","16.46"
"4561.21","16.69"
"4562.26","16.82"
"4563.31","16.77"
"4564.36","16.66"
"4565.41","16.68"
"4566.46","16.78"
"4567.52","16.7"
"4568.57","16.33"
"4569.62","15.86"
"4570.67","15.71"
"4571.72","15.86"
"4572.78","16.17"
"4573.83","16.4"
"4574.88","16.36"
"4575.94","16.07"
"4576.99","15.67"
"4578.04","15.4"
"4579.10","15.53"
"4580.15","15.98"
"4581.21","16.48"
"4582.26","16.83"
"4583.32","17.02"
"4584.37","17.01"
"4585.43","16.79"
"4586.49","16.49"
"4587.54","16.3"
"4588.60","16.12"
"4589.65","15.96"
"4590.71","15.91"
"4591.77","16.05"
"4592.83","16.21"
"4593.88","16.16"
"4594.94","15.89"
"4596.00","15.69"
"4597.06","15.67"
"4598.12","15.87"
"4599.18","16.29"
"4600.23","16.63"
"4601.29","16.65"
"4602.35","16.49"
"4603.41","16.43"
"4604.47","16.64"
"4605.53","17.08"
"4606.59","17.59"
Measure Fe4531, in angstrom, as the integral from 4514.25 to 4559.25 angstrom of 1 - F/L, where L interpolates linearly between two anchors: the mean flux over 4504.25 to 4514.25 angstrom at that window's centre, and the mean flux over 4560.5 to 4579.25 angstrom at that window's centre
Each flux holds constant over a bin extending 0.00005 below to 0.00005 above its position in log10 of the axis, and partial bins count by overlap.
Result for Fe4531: 1.8 angstrom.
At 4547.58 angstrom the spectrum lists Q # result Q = 15.74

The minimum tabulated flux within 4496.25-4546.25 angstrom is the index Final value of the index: 14.54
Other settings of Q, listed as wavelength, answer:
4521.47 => 17.24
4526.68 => 15.67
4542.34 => 15.32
